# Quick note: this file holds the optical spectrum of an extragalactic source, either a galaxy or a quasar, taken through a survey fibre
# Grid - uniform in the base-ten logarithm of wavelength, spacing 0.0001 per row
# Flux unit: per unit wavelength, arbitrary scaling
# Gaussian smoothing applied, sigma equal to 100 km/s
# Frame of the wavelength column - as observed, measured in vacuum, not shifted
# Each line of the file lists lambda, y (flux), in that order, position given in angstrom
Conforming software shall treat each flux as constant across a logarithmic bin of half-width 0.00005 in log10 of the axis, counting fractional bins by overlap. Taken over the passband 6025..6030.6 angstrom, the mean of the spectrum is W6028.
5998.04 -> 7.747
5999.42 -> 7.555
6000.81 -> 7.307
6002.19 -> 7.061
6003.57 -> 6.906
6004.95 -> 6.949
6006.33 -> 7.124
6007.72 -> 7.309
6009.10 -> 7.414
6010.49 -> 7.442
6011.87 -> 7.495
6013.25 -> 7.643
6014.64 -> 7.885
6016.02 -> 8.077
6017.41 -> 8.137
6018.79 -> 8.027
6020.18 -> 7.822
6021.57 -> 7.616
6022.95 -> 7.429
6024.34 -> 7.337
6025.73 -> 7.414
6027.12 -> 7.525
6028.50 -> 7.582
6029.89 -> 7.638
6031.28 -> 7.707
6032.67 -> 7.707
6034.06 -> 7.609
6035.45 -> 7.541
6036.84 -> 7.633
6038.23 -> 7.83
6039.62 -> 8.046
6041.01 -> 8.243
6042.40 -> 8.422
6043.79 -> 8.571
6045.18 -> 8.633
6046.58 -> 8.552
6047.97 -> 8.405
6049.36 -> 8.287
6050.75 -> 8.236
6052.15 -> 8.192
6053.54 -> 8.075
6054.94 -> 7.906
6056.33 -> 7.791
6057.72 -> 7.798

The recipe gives 7.54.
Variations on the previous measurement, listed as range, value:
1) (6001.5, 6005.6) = 6.98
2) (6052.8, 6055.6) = 7.99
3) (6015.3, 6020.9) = 8.01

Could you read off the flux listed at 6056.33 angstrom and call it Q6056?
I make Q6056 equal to 7.791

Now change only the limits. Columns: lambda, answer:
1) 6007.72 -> 7.309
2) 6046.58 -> 8.552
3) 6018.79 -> 8.027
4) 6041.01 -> 8.243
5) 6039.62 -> 8.046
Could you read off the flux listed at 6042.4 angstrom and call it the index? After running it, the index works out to 8.422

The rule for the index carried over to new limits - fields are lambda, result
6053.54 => 8.075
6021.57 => 7.616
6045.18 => 8.633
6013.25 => 7.643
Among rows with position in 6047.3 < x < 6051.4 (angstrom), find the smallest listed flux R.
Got 8.236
